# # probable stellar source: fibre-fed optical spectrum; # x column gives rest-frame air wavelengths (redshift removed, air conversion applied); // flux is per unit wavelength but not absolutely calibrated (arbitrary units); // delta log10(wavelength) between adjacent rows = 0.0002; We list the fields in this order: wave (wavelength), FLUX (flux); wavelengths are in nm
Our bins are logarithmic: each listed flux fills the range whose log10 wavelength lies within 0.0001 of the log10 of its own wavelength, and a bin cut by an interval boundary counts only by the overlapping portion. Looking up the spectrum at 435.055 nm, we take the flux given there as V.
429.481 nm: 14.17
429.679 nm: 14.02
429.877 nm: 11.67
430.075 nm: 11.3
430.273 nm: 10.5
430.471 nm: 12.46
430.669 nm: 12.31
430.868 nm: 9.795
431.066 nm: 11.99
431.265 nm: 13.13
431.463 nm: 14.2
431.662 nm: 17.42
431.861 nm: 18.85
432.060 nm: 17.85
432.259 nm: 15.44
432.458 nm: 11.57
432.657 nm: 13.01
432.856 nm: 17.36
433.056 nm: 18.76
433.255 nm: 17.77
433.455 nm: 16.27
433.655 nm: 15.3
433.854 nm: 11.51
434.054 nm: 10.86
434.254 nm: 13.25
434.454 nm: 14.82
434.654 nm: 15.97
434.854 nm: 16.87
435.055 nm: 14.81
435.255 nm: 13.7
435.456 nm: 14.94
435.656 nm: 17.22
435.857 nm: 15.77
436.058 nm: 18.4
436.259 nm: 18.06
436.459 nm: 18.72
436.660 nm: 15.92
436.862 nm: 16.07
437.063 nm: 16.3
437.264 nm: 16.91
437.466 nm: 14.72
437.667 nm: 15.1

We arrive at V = 14.81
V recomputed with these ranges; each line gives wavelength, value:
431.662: 17.42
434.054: 10.86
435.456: 14.94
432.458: 11.57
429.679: 14.02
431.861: 18.85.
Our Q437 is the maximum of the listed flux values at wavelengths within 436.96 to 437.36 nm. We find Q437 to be 16.91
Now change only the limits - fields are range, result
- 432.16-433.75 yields 18.76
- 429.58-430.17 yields 14.02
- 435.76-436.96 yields 18.72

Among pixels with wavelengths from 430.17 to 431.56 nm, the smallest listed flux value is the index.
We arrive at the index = 9.795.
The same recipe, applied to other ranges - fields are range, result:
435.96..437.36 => 15.92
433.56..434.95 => 10.86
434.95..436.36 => 13.7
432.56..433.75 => 13.01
